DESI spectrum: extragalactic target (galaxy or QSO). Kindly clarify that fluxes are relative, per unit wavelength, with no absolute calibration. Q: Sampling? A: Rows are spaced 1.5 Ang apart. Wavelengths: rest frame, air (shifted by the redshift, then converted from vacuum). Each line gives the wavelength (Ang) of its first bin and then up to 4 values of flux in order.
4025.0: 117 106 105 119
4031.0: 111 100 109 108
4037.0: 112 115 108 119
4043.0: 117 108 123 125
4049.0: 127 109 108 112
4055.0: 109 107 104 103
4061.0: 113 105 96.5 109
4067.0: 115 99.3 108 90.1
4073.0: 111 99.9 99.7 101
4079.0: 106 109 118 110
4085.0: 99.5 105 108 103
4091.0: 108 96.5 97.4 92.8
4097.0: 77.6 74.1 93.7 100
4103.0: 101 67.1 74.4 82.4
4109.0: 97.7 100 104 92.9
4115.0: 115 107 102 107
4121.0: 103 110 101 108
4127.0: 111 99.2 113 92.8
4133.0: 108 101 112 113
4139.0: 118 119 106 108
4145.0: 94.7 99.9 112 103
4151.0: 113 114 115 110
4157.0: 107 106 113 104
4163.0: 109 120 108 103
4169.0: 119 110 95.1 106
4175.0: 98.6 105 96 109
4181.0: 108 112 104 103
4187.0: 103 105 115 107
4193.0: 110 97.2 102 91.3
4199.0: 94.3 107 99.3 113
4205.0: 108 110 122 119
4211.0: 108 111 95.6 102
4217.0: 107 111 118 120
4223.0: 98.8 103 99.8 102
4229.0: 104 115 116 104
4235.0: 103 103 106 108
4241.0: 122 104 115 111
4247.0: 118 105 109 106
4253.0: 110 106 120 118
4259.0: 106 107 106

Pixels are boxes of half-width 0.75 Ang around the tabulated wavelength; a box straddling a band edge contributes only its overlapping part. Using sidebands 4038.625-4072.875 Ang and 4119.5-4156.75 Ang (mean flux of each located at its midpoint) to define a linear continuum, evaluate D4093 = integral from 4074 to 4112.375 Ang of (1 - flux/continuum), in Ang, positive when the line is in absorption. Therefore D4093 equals 4.2 Ang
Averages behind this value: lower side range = 110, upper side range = 108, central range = 97.1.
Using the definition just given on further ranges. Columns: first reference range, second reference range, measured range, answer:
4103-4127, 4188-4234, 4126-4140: -1.1 Ang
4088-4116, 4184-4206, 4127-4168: -4.0 Ang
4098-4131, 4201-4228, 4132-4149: -1.2 Ang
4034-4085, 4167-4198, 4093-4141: 3.3 Ang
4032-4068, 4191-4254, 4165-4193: 0.6 Ang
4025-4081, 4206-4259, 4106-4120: 1.2 Ang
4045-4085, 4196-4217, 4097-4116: 2.8 Ang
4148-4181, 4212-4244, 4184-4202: 0.8 Ang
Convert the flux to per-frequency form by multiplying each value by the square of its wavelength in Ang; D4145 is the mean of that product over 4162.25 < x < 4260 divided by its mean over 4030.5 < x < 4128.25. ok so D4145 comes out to 1.1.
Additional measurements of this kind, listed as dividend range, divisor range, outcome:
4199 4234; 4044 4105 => 1.12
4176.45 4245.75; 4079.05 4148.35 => 1.10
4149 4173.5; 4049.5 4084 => 1.08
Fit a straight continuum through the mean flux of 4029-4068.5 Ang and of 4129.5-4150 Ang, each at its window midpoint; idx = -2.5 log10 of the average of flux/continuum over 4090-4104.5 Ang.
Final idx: 0.18 mag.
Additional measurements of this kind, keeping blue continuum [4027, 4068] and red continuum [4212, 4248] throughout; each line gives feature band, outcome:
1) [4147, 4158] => -0.01 mag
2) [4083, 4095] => 0.07 mag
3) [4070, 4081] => 0.08 mag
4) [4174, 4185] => 0.04 mag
